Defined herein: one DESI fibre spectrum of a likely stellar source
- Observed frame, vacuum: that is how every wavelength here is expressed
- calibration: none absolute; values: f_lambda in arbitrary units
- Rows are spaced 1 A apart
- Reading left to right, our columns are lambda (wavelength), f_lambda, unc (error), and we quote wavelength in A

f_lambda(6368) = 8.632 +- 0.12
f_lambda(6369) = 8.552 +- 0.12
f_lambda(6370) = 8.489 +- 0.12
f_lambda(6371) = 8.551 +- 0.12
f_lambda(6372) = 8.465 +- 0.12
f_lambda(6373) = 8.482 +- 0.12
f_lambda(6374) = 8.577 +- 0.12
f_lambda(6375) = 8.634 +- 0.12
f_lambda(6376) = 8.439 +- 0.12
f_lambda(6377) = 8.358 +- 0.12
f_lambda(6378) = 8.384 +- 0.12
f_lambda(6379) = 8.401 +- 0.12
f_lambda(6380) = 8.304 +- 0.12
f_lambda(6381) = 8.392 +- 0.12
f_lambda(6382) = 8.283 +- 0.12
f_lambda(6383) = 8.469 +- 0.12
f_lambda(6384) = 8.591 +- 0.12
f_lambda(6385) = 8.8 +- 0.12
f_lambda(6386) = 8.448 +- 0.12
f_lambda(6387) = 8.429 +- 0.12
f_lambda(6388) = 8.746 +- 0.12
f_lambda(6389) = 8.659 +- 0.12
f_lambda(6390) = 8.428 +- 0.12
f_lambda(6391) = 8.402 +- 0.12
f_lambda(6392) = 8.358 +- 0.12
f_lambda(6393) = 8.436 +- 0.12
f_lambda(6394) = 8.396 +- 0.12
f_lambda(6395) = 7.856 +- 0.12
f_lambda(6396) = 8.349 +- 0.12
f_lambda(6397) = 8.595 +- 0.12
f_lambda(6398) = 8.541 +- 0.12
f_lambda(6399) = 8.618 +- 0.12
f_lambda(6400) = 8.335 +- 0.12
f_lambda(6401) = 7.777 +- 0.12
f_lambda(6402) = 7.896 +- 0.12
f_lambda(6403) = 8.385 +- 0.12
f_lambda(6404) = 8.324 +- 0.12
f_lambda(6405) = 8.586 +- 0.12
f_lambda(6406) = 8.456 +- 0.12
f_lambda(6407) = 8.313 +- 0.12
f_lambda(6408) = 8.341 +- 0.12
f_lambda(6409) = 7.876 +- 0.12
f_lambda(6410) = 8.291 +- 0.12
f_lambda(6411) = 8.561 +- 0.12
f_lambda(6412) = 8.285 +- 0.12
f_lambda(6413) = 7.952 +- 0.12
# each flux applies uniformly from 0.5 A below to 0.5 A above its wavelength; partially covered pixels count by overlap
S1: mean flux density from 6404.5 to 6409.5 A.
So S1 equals 8.31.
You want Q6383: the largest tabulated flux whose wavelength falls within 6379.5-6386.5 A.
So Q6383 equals 8.8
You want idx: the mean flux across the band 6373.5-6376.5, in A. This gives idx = 8.55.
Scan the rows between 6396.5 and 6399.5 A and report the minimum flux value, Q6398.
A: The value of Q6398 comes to 8.541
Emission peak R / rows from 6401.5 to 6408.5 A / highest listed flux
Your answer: 8.586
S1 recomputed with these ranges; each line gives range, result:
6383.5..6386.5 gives 8.61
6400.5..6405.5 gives 8.19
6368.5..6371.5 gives 8.53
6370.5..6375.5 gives 8.54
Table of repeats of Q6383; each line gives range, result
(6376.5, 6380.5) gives 8.401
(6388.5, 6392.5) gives 8.659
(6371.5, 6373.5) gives 8.482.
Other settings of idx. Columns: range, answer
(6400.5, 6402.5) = 7.84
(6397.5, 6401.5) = 8.32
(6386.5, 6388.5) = 8.59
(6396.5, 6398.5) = 8.57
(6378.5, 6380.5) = 8.35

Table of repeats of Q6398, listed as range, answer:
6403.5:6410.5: 7.876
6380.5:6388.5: 8.283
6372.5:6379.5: 8.358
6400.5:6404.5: 7.777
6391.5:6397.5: 7.856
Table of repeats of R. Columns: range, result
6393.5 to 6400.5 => 8.618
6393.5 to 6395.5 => 8.396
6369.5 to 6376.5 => 8.634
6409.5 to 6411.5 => 8.561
